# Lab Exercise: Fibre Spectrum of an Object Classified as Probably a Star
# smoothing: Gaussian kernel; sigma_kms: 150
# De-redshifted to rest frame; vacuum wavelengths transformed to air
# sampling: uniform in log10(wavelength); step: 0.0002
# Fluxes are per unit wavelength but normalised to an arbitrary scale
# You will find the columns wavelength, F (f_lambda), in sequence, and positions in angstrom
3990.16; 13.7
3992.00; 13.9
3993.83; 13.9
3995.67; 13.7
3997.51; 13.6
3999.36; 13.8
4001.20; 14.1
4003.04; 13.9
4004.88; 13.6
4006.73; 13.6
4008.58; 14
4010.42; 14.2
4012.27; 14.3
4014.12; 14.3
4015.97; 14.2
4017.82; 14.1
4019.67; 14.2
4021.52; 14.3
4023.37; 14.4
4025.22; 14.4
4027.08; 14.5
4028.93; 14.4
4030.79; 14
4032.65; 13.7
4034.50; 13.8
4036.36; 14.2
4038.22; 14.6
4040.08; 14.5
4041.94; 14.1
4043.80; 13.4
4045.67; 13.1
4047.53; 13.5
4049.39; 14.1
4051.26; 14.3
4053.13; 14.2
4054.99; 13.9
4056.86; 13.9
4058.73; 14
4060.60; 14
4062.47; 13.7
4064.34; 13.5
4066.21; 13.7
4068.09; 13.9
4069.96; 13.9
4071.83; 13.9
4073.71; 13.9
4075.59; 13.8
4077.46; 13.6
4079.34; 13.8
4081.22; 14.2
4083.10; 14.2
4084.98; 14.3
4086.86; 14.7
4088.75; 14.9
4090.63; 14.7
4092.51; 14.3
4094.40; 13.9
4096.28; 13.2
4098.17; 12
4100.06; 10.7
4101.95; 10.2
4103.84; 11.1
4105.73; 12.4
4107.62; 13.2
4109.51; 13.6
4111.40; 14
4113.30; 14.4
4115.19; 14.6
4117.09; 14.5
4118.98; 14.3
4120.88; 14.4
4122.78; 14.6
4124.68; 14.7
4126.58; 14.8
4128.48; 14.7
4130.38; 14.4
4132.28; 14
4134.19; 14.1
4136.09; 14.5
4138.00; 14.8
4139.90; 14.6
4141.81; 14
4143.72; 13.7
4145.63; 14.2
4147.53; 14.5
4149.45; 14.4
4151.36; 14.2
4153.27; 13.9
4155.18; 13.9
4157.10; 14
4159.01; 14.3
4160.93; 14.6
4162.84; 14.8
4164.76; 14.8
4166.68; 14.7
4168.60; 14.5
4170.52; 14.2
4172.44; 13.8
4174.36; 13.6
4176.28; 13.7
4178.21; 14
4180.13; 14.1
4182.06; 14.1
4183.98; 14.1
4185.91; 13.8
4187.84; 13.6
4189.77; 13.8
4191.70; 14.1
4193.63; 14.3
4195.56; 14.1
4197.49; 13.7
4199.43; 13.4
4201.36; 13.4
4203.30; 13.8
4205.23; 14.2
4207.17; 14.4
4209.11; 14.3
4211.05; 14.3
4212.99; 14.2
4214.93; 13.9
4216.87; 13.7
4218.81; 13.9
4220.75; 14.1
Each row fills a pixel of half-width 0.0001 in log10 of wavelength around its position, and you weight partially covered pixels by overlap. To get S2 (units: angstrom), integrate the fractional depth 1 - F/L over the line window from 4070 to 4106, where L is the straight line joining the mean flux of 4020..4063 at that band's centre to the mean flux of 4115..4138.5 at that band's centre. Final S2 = 2.3 angstrom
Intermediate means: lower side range 14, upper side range 14.5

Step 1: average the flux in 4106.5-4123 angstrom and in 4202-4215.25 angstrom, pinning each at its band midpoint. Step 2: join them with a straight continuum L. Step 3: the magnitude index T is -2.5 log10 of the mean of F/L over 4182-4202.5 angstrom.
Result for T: 0.02 mag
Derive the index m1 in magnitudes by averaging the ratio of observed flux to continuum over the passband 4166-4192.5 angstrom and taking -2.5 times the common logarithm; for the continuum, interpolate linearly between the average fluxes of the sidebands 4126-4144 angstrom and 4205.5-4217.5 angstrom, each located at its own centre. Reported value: 0.019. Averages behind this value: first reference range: 14.4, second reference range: 14.1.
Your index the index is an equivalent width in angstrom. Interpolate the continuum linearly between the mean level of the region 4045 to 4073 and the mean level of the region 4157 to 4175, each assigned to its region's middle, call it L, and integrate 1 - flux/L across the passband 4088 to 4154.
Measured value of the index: 1.43 angstrom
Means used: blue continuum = 13.8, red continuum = 14.4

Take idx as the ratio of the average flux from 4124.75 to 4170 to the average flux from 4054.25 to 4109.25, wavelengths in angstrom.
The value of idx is 1.1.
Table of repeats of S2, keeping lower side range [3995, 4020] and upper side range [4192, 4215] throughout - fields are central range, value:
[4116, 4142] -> -0.9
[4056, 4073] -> 0.2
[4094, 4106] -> 1.9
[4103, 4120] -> 0.5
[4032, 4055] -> 0.0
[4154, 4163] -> -0.2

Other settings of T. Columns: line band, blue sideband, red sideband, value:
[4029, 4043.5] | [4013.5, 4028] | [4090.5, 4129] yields 0.00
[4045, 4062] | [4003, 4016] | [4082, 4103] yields -0.02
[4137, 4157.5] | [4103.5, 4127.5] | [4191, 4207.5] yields -0.02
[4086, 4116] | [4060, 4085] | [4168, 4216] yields 0.05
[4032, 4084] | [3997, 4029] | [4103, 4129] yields 0.01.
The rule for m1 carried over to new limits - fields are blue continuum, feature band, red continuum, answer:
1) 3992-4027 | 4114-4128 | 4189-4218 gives -0.04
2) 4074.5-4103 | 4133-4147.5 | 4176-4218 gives -0.04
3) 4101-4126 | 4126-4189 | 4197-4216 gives -0.04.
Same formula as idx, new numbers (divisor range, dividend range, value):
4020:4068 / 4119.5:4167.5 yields 1.03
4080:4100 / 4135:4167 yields 1.03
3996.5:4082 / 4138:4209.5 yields 1.01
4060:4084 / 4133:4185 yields 1.03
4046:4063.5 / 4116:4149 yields 1.03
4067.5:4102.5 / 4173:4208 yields 1.02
